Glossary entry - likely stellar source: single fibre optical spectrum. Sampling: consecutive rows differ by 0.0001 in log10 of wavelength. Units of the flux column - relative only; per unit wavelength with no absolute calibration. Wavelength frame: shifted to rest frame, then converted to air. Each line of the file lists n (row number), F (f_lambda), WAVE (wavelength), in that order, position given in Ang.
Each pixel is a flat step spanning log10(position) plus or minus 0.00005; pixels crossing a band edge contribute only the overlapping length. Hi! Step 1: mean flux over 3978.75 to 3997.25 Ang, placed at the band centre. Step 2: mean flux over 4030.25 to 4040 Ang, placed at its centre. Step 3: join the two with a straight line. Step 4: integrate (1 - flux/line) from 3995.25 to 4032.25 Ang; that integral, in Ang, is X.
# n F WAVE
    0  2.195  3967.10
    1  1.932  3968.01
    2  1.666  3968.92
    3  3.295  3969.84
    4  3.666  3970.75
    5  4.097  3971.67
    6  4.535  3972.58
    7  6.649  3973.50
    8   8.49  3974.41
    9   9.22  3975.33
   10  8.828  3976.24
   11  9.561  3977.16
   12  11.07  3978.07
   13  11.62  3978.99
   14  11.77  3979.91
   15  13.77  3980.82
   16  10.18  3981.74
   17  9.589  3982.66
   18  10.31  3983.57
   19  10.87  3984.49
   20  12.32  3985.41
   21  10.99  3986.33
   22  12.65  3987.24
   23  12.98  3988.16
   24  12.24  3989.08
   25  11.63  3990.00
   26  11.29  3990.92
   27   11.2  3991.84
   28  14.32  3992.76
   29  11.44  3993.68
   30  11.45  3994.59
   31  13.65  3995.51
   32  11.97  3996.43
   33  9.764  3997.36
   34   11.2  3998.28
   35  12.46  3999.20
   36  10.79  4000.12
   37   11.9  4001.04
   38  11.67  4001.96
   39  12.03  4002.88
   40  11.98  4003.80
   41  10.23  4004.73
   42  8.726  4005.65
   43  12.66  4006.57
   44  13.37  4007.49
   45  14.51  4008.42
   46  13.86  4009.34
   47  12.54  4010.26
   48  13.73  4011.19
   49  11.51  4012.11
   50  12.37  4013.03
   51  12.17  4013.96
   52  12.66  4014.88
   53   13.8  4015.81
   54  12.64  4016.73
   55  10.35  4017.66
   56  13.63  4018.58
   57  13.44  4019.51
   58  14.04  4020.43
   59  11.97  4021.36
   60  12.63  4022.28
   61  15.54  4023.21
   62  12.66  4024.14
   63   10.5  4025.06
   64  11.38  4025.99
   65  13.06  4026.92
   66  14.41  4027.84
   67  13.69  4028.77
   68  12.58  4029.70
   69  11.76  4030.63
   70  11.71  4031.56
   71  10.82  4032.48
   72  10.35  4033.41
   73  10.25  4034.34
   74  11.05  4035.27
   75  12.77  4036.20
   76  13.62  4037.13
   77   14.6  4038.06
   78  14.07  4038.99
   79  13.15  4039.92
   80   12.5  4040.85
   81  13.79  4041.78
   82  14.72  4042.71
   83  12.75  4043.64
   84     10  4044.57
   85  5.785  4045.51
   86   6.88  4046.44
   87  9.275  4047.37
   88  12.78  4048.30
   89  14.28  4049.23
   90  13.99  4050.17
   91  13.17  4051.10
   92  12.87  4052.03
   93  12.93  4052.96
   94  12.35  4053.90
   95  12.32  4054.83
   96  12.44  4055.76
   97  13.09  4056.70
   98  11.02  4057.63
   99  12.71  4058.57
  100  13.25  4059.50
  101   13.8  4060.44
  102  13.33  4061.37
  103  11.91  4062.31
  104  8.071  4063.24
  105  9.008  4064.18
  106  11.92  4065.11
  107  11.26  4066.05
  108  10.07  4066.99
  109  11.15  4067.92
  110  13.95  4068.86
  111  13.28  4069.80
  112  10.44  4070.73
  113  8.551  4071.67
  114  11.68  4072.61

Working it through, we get -1.2 Ang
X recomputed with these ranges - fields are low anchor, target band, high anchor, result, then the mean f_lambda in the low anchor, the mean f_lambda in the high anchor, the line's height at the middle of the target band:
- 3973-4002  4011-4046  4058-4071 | -2.89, 11.2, 11.7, 11.5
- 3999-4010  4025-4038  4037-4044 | 1.11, 12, 13.7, 13.3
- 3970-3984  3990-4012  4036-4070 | -4.90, 8.77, 12.1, 9.83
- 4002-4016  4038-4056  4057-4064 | -0.22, 12.4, 11.9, 12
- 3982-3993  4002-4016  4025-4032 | -0.33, 11.6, 12.5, 12.1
